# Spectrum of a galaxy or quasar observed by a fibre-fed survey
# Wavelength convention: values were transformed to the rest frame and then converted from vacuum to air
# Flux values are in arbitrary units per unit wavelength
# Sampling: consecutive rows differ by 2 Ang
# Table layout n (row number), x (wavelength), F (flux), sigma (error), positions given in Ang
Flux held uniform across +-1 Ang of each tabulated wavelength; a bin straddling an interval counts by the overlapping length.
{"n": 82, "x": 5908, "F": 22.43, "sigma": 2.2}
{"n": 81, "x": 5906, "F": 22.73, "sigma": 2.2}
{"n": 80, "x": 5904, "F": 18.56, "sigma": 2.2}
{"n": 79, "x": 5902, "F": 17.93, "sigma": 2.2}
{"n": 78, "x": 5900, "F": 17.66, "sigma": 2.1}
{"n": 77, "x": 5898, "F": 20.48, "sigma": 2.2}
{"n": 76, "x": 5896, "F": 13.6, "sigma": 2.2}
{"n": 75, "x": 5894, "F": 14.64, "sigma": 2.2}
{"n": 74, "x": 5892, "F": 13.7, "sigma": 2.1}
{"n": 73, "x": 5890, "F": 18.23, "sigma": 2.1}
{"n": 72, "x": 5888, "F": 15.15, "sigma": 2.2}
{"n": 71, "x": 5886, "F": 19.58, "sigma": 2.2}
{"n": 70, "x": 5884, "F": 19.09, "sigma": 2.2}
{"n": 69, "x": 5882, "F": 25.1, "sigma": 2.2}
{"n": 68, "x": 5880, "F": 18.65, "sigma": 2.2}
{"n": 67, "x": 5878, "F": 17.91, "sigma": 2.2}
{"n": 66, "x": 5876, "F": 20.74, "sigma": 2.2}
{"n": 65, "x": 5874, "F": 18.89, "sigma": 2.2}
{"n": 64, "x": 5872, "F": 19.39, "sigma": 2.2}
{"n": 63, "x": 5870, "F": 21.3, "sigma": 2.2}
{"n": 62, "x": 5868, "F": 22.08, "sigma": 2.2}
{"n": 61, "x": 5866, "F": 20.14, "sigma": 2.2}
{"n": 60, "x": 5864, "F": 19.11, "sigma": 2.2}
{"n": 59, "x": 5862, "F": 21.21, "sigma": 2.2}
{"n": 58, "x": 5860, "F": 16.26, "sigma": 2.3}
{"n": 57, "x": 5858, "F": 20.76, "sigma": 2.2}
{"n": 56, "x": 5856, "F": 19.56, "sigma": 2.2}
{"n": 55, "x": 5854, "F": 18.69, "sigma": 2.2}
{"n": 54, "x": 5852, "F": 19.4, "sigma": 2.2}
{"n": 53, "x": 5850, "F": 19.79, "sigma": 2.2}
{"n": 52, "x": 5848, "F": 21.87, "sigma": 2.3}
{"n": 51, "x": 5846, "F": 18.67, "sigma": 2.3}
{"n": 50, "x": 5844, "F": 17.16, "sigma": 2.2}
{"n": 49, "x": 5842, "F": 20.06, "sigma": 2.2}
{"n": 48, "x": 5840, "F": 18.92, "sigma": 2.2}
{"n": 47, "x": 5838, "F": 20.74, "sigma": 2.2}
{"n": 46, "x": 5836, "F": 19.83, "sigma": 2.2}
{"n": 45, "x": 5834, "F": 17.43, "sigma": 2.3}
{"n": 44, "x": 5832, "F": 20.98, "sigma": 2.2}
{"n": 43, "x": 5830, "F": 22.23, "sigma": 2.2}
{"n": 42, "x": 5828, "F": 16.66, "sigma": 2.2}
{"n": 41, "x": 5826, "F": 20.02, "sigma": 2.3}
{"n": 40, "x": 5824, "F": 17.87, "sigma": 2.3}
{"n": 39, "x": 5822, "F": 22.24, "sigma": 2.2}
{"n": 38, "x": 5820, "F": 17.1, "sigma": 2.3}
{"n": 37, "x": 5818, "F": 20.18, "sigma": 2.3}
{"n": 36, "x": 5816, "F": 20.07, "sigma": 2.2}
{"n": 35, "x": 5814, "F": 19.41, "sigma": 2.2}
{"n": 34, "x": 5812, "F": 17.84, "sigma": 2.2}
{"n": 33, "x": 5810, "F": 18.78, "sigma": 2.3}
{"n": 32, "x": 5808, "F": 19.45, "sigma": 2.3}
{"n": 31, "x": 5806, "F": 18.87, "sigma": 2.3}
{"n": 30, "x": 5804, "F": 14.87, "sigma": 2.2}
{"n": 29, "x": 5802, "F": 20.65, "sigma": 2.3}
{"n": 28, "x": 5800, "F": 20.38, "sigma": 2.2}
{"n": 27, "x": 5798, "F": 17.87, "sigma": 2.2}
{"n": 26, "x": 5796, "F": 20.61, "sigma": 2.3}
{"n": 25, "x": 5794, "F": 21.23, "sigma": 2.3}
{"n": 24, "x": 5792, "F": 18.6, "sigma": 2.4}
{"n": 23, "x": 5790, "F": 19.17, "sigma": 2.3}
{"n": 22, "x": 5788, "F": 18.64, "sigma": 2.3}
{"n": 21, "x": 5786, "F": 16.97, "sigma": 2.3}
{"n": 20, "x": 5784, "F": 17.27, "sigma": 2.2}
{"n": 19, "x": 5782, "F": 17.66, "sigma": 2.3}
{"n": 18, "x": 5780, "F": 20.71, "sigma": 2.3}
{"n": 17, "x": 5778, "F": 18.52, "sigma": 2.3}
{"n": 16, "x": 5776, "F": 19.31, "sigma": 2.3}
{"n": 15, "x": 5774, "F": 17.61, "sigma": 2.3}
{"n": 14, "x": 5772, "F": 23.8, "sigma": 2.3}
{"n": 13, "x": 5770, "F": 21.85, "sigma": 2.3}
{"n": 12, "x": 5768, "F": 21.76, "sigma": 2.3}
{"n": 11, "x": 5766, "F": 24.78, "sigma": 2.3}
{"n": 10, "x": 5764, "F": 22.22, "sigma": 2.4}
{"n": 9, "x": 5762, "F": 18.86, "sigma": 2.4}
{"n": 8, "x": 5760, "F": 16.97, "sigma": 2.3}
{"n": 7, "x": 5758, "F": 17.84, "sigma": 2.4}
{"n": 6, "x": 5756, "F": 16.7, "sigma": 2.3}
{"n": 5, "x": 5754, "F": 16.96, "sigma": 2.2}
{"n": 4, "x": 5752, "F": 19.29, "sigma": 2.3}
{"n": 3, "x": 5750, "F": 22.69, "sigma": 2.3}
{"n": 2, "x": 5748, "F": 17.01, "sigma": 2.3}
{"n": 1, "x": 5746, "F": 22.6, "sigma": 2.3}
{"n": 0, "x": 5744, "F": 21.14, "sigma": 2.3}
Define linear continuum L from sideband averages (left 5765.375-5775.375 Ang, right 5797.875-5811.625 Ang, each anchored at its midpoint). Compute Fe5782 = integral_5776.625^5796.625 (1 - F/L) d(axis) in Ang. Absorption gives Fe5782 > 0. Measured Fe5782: 1.4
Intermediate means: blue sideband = 21.8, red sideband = 18.7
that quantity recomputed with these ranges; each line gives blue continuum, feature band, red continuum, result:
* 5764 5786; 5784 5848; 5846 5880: 2.8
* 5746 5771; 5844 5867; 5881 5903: -1.5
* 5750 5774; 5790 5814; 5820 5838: 0.9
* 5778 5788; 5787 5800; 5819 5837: -0.7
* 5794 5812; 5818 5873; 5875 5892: -1.8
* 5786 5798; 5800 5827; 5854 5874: 0.5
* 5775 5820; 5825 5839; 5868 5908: -0.6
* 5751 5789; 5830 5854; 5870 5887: 0.2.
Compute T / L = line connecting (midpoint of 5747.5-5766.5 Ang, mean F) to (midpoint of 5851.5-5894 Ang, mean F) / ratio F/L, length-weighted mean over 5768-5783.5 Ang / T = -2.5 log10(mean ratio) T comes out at -0.04 mag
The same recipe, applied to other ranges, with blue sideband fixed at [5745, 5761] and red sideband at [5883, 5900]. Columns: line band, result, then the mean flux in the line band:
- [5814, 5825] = -0.10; 19.5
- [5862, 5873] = -0.19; 20.5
